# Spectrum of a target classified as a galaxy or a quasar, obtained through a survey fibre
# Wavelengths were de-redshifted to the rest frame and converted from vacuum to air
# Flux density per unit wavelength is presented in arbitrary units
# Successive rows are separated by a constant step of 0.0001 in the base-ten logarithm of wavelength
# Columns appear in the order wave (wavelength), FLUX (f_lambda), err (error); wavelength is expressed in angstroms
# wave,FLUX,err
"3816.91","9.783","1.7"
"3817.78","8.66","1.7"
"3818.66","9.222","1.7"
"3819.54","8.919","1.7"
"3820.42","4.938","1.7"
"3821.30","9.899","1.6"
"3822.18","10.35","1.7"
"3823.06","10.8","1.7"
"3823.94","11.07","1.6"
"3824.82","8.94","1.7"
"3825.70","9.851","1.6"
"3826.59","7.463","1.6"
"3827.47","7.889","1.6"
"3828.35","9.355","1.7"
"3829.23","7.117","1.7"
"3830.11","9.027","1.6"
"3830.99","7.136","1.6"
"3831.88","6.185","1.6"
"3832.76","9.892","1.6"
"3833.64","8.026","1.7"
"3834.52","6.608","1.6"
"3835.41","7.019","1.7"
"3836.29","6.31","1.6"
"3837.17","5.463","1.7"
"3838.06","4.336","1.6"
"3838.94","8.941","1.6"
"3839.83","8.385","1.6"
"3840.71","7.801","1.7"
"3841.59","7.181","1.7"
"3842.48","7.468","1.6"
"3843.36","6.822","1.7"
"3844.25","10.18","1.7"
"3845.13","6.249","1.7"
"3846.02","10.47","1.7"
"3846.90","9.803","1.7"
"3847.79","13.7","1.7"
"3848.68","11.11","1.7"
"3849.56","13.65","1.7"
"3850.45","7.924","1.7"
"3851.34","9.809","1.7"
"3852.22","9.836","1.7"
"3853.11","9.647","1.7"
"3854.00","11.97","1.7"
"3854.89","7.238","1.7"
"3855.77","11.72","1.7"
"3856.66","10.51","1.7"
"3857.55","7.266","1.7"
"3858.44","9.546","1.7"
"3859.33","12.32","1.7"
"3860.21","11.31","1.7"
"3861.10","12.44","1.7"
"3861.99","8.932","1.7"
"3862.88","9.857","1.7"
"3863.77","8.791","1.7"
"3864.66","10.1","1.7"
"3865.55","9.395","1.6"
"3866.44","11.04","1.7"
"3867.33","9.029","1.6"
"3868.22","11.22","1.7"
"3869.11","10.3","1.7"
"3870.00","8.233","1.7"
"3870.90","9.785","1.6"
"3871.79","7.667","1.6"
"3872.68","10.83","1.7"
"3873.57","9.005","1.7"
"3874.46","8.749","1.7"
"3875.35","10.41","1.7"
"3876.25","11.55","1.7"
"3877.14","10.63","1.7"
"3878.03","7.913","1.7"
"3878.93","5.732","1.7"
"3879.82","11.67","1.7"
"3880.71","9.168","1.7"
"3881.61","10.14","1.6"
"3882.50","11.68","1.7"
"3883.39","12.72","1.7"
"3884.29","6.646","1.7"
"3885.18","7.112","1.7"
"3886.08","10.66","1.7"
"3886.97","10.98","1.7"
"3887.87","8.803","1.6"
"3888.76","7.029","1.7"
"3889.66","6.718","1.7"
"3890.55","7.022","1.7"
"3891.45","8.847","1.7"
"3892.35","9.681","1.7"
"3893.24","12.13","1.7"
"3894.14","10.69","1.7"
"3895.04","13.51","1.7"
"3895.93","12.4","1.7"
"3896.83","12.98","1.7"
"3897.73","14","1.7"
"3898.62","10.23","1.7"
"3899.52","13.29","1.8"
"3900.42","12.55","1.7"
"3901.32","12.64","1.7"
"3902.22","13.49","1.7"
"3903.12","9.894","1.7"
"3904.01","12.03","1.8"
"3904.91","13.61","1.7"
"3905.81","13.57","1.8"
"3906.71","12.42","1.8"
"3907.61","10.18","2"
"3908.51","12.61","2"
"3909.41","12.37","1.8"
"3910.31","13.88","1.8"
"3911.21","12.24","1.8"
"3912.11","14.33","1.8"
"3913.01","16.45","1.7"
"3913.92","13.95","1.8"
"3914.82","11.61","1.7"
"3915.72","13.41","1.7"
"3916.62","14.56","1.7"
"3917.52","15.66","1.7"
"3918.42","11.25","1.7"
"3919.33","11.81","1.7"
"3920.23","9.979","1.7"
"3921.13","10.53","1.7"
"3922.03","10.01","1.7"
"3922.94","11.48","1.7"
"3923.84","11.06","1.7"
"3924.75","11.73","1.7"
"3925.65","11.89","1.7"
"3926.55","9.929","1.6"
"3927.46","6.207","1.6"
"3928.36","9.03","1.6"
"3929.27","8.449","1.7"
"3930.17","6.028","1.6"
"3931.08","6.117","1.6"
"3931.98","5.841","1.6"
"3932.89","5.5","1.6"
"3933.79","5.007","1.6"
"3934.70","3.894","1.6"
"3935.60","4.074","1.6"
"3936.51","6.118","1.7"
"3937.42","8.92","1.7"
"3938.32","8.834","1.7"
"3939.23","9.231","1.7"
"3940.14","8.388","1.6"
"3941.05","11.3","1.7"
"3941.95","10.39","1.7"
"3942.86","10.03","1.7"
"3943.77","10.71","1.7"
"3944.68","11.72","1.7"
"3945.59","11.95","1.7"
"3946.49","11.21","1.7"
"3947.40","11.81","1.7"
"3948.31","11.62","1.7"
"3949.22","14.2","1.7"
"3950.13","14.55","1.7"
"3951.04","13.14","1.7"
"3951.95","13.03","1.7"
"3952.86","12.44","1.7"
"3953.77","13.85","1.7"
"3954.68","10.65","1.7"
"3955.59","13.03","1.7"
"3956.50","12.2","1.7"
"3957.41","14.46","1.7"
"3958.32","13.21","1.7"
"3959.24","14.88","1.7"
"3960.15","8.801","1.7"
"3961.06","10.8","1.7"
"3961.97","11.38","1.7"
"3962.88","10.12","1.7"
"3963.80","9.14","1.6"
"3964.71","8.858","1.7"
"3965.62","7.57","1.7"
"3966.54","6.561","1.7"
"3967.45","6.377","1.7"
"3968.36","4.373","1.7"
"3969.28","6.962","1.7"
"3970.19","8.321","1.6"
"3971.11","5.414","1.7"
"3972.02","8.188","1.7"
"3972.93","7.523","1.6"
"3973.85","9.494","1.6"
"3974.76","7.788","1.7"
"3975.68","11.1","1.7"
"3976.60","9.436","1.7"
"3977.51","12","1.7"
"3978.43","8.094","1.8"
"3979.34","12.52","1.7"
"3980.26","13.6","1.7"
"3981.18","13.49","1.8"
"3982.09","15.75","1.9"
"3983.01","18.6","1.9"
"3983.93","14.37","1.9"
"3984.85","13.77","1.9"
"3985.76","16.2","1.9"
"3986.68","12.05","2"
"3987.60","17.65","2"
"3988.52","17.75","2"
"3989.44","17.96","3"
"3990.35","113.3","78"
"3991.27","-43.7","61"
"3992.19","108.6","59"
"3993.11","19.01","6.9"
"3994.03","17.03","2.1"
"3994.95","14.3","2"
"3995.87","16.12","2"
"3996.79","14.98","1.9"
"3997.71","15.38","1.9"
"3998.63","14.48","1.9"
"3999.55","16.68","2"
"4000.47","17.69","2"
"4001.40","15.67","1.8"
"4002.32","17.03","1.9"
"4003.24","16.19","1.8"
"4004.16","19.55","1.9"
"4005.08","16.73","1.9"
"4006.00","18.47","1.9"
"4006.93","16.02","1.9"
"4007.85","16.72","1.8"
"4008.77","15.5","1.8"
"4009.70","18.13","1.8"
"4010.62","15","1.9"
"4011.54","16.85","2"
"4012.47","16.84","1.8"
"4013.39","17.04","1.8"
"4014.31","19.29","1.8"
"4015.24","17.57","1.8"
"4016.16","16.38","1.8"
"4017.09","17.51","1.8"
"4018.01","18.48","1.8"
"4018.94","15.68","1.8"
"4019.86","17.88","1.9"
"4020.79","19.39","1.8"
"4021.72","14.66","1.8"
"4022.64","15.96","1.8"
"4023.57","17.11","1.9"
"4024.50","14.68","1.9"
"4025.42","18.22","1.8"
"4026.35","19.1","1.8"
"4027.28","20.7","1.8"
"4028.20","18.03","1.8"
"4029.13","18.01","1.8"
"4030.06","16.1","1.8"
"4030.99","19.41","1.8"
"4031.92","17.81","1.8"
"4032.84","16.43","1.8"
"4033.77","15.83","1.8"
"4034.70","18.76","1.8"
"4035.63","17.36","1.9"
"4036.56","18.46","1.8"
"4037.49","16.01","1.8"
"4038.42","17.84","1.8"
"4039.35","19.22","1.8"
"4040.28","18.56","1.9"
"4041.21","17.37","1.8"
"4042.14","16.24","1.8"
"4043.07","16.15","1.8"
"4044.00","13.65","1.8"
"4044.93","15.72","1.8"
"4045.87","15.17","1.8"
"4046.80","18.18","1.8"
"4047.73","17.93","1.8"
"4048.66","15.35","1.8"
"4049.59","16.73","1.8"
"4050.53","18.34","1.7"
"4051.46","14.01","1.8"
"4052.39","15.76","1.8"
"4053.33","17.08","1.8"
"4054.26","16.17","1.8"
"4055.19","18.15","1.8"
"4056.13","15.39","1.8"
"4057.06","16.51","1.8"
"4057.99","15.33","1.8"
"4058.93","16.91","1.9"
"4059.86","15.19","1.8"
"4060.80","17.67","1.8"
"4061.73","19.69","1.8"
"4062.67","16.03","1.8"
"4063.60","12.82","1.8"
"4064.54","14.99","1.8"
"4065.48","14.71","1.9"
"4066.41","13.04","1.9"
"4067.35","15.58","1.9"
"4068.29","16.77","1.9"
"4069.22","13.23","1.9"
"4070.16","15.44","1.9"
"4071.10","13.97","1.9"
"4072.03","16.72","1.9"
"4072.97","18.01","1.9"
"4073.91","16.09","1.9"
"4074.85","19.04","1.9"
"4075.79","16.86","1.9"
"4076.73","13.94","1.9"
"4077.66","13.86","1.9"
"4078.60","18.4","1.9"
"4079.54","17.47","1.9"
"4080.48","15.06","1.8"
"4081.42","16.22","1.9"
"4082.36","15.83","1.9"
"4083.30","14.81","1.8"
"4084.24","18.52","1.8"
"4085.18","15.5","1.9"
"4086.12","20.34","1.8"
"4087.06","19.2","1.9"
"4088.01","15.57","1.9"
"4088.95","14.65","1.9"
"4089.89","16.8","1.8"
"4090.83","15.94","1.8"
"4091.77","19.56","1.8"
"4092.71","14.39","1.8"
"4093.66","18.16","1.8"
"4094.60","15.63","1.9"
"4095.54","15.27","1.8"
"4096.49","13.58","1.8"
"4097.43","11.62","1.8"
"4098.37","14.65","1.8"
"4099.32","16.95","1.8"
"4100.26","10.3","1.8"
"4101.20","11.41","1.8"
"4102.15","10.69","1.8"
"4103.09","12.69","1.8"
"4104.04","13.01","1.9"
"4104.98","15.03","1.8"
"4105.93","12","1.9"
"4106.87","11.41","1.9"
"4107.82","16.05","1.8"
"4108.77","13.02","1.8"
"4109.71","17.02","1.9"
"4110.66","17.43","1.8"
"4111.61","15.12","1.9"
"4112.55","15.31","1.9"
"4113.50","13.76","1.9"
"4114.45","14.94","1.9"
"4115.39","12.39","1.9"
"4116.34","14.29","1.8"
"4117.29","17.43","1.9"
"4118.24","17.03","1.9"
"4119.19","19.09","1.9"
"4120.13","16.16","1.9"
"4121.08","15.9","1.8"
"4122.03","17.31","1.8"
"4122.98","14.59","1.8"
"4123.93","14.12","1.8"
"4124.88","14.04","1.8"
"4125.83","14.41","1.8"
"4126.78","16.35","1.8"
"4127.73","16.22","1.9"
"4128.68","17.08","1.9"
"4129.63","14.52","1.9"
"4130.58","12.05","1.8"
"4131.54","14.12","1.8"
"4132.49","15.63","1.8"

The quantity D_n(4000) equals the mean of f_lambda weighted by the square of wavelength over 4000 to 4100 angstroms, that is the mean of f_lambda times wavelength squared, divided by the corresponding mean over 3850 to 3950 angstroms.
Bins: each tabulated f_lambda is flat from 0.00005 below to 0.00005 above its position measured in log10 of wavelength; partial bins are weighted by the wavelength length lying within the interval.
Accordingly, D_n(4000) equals 1.73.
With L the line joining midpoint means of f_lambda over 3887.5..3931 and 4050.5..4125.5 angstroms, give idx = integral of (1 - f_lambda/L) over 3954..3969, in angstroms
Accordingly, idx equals 2.9 angstroms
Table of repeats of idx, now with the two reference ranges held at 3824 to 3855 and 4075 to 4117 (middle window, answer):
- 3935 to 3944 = 2.0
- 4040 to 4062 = -4.0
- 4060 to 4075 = -1.4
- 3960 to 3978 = 5.1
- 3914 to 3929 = -0.9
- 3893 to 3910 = -3.7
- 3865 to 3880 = -0.2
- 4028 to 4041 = -3.9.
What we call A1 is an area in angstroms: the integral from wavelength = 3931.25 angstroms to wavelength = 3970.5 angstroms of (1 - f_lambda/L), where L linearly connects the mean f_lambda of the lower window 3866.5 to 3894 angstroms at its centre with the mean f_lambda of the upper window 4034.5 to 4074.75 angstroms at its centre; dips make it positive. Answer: 7.6 angstroms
